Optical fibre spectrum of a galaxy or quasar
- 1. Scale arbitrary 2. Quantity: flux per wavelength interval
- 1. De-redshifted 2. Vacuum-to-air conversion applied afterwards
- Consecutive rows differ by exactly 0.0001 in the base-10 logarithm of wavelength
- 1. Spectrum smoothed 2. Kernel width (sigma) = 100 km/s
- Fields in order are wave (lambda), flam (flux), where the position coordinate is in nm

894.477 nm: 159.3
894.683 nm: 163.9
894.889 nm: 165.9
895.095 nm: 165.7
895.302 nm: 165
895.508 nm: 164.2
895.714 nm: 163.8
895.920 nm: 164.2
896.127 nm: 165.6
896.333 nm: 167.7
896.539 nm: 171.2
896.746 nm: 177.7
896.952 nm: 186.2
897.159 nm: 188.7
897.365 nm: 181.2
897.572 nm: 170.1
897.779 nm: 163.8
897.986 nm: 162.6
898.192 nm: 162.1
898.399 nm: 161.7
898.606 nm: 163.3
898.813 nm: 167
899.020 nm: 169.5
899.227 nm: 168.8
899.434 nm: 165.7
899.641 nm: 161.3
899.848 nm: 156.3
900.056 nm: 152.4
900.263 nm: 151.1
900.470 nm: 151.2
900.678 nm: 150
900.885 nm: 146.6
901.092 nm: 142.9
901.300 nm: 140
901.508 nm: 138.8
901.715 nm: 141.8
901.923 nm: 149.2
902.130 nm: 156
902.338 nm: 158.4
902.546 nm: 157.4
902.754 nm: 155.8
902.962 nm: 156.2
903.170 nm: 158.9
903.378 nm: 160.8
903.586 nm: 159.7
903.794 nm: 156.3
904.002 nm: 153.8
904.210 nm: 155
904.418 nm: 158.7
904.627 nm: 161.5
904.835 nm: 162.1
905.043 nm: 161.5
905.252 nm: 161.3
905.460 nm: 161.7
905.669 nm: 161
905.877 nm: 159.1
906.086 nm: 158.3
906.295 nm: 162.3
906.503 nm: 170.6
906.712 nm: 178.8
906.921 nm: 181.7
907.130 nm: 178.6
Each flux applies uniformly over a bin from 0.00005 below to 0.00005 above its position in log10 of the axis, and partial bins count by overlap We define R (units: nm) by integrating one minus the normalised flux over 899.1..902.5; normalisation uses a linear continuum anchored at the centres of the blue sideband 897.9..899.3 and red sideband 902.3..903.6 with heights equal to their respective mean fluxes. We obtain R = 0.20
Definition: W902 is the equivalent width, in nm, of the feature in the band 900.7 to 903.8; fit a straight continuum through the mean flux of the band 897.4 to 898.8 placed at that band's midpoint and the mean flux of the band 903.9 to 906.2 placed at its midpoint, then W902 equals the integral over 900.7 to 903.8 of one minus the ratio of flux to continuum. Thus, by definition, 0.19 nm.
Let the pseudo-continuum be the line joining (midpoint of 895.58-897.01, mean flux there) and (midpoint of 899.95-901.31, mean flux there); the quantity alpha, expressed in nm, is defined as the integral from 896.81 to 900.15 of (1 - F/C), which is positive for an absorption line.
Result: -0.177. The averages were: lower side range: 170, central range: 168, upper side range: 148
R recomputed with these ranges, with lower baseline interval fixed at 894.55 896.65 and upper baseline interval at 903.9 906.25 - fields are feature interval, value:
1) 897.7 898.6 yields 0.01 nm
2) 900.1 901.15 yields 0.09 nm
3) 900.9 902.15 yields 0.14 nm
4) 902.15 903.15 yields 0.03 nm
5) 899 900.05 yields 0.00 nm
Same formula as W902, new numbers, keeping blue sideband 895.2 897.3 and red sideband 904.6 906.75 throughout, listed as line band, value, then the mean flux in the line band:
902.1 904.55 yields 0.12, 157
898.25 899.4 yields 0.02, 166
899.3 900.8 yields 0.11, 156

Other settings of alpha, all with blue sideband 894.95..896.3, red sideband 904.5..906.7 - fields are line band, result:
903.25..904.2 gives 0.03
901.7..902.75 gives 0.06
